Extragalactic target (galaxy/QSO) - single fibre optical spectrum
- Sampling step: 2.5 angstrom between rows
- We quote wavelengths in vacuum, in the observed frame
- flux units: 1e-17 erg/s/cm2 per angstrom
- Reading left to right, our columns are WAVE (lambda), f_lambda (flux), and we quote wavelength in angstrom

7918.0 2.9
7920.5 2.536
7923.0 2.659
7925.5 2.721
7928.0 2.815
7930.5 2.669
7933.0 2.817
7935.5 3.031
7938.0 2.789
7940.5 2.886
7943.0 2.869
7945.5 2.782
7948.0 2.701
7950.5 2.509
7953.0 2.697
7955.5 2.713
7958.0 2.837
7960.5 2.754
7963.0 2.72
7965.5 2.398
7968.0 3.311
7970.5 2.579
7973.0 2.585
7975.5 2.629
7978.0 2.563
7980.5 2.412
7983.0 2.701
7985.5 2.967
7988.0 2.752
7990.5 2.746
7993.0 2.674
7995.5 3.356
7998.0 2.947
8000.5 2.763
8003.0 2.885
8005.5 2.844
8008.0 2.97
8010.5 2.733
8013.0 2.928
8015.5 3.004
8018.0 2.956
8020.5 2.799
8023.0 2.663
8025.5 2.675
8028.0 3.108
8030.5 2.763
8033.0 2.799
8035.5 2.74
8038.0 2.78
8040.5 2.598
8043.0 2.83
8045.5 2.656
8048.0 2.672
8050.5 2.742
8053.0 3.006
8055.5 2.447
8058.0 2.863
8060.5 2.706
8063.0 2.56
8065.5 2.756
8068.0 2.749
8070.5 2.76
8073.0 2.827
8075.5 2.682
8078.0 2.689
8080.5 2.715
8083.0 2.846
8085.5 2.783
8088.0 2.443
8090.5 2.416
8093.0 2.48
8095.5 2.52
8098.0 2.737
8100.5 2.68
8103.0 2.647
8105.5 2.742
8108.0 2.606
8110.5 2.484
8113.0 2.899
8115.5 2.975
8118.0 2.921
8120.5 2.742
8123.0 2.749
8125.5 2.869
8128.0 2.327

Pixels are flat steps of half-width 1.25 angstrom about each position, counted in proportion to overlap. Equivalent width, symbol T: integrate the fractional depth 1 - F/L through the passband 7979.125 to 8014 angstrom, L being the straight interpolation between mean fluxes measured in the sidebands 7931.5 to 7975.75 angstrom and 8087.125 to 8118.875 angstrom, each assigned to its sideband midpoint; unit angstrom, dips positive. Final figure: -1.32 angstrom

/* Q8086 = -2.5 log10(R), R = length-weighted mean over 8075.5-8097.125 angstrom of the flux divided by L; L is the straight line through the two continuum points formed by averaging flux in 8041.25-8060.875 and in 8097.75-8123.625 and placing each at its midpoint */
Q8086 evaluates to 0.05 mag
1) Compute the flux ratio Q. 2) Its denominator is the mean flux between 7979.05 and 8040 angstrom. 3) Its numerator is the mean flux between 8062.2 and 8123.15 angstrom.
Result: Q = 0.95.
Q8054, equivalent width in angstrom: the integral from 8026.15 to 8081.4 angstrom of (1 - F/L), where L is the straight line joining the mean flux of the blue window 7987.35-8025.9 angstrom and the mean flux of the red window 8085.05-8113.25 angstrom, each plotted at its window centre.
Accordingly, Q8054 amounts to -0.33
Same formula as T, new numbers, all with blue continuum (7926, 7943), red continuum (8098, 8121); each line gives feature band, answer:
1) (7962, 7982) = 1.2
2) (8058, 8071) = 0.2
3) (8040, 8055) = 0.2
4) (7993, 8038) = -1.3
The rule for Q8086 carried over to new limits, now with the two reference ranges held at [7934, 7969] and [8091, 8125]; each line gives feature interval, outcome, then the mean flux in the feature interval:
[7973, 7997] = 0.006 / 2.75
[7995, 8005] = -0.073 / 2.95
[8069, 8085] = -0.014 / 2.75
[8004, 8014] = -0.044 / 2.87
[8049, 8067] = 0.001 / 2.73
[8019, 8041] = -0.014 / 2.78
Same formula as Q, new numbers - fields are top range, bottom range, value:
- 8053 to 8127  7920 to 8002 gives 0.98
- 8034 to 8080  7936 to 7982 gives 1.00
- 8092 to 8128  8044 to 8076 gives 0.99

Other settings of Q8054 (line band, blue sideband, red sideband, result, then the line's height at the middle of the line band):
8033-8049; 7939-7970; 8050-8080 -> 0.10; 2.74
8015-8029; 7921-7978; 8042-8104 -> -0.75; 2.71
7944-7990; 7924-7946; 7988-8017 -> 2.43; 2.85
